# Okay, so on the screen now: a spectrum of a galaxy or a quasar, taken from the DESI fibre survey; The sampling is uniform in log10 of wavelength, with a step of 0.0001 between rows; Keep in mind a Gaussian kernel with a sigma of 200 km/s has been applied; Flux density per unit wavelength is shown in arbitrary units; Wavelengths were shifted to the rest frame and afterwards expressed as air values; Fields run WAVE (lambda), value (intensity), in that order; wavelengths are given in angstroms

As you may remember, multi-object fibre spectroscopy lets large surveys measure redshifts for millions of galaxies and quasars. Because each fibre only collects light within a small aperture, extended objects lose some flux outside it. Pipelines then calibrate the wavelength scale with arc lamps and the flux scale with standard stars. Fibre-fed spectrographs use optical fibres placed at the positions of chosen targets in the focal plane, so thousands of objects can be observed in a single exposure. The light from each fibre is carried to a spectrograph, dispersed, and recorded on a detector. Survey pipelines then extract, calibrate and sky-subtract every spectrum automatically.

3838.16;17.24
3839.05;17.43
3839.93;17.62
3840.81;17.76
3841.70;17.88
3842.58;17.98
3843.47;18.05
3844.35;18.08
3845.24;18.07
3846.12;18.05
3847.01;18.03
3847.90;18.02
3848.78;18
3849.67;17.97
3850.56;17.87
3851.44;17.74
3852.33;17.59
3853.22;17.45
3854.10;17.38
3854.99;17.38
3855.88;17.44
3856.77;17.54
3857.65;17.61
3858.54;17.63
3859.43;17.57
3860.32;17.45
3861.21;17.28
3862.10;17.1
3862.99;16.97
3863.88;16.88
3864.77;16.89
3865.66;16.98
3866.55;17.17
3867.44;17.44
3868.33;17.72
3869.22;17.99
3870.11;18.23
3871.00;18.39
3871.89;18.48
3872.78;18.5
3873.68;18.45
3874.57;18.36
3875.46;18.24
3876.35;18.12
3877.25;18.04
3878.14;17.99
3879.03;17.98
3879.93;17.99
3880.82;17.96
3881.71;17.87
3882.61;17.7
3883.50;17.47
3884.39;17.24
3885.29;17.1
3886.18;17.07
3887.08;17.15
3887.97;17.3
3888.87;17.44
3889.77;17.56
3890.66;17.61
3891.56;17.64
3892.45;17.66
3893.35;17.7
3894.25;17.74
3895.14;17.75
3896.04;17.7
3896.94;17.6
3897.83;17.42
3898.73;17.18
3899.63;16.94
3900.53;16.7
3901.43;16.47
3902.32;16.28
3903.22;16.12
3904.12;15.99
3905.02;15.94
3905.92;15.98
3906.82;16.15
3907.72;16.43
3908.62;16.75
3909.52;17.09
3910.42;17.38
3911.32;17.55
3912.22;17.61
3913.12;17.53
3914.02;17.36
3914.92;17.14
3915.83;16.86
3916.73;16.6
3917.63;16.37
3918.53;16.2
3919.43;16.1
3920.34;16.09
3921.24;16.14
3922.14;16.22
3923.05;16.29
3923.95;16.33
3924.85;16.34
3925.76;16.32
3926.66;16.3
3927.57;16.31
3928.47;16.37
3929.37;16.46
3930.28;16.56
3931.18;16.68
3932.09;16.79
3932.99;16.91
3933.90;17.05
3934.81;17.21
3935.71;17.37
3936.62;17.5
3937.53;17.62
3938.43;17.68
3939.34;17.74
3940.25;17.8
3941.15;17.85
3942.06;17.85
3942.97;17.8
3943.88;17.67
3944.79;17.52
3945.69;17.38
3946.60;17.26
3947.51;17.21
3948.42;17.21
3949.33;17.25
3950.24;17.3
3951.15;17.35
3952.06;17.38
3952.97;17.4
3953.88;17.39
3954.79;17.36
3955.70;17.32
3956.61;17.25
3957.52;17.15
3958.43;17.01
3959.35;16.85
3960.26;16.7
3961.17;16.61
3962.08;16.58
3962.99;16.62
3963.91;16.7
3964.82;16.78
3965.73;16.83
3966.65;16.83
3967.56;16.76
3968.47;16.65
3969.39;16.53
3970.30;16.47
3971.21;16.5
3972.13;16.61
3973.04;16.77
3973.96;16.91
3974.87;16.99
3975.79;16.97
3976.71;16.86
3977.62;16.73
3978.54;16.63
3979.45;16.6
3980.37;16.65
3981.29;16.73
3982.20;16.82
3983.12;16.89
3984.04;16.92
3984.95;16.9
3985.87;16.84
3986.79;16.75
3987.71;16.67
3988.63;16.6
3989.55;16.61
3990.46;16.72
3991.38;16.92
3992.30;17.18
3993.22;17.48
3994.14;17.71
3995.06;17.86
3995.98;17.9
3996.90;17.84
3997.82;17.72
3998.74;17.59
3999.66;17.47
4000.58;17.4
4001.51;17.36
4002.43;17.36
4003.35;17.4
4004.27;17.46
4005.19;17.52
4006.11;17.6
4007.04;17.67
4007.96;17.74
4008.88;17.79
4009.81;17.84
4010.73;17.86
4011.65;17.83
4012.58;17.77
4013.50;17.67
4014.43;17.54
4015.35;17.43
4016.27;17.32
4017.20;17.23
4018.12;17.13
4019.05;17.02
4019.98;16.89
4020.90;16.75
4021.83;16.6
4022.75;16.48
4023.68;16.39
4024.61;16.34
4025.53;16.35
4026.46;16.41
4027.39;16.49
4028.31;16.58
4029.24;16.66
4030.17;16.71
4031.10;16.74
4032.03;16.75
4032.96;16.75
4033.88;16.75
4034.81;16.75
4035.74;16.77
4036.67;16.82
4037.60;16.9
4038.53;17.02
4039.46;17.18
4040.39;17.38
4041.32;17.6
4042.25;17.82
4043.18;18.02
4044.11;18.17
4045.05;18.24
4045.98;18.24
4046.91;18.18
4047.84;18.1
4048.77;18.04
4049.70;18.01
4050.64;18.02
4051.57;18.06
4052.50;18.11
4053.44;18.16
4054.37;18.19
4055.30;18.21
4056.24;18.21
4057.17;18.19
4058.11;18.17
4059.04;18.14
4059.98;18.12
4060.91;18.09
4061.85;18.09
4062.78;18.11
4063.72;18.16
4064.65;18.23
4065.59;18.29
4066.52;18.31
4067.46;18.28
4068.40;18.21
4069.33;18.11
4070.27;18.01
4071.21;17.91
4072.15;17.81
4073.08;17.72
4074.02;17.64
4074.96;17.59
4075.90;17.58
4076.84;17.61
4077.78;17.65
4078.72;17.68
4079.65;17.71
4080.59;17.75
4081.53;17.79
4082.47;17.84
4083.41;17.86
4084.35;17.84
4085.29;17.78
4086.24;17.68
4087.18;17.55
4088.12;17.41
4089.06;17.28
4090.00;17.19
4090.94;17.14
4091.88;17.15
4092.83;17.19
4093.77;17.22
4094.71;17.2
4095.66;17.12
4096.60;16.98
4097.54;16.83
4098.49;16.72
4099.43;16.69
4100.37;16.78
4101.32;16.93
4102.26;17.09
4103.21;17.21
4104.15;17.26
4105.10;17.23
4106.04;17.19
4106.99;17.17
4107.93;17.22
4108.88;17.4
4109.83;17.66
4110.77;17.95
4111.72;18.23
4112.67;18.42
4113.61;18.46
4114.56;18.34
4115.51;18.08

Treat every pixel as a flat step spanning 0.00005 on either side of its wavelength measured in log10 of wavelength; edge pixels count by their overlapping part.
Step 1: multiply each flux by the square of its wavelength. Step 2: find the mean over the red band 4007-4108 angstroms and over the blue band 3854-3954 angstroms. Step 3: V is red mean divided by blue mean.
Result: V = 1.10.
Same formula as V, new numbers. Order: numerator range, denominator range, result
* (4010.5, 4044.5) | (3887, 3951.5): 1.06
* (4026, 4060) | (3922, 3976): 1.08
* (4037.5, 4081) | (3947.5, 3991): 1.11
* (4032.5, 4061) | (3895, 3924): 1.14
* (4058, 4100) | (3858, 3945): 1.12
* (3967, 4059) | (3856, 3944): 1.06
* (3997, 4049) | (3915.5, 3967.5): 1.06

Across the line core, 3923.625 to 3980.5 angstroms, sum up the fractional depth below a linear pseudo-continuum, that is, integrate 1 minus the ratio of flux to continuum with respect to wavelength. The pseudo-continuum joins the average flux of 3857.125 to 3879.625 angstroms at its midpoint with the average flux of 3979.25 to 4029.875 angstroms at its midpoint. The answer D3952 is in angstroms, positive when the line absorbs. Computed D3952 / 1.26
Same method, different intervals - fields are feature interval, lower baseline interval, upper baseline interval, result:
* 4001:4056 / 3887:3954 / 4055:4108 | 0.2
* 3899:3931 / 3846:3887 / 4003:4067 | 2.0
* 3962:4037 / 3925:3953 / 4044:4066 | 2.8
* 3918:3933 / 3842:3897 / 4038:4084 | 1.2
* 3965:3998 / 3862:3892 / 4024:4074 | 1.4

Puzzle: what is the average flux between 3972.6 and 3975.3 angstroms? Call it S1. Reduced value 16.9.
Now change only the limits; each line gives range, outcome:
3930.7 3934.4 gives 16.8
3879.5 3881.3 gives 18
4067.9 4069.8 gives 18.2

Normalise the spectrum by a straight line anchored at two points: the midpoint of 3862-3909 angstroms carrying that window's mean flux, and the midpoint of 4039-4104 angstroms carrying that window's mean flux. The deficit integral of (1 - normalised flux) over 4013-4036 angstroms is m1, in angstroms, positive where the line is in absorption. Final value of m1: 1.1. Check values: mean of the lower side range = 17.4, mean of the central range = 16.8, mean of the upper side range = 17.7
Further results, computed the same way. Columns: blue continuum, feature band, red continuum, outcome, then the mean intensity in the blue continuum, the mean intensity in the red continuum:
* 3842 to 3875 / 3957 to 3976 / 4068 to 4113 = 0.92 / 17.7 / 17.5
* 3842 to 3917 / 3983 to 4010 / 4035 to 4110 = 0.38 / 17.5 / 17.6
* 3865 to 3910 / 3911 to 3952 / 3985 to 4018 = 0.96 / 17.4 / 17.4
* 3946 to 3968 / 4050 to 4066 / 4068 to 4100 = -0.67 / 17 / 17.5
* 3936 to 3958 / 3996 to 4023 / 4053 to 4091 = 0.37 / 17.5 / 17.9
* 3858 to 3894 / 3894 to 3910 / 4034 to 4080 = 0.82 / 17.7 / 17.9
